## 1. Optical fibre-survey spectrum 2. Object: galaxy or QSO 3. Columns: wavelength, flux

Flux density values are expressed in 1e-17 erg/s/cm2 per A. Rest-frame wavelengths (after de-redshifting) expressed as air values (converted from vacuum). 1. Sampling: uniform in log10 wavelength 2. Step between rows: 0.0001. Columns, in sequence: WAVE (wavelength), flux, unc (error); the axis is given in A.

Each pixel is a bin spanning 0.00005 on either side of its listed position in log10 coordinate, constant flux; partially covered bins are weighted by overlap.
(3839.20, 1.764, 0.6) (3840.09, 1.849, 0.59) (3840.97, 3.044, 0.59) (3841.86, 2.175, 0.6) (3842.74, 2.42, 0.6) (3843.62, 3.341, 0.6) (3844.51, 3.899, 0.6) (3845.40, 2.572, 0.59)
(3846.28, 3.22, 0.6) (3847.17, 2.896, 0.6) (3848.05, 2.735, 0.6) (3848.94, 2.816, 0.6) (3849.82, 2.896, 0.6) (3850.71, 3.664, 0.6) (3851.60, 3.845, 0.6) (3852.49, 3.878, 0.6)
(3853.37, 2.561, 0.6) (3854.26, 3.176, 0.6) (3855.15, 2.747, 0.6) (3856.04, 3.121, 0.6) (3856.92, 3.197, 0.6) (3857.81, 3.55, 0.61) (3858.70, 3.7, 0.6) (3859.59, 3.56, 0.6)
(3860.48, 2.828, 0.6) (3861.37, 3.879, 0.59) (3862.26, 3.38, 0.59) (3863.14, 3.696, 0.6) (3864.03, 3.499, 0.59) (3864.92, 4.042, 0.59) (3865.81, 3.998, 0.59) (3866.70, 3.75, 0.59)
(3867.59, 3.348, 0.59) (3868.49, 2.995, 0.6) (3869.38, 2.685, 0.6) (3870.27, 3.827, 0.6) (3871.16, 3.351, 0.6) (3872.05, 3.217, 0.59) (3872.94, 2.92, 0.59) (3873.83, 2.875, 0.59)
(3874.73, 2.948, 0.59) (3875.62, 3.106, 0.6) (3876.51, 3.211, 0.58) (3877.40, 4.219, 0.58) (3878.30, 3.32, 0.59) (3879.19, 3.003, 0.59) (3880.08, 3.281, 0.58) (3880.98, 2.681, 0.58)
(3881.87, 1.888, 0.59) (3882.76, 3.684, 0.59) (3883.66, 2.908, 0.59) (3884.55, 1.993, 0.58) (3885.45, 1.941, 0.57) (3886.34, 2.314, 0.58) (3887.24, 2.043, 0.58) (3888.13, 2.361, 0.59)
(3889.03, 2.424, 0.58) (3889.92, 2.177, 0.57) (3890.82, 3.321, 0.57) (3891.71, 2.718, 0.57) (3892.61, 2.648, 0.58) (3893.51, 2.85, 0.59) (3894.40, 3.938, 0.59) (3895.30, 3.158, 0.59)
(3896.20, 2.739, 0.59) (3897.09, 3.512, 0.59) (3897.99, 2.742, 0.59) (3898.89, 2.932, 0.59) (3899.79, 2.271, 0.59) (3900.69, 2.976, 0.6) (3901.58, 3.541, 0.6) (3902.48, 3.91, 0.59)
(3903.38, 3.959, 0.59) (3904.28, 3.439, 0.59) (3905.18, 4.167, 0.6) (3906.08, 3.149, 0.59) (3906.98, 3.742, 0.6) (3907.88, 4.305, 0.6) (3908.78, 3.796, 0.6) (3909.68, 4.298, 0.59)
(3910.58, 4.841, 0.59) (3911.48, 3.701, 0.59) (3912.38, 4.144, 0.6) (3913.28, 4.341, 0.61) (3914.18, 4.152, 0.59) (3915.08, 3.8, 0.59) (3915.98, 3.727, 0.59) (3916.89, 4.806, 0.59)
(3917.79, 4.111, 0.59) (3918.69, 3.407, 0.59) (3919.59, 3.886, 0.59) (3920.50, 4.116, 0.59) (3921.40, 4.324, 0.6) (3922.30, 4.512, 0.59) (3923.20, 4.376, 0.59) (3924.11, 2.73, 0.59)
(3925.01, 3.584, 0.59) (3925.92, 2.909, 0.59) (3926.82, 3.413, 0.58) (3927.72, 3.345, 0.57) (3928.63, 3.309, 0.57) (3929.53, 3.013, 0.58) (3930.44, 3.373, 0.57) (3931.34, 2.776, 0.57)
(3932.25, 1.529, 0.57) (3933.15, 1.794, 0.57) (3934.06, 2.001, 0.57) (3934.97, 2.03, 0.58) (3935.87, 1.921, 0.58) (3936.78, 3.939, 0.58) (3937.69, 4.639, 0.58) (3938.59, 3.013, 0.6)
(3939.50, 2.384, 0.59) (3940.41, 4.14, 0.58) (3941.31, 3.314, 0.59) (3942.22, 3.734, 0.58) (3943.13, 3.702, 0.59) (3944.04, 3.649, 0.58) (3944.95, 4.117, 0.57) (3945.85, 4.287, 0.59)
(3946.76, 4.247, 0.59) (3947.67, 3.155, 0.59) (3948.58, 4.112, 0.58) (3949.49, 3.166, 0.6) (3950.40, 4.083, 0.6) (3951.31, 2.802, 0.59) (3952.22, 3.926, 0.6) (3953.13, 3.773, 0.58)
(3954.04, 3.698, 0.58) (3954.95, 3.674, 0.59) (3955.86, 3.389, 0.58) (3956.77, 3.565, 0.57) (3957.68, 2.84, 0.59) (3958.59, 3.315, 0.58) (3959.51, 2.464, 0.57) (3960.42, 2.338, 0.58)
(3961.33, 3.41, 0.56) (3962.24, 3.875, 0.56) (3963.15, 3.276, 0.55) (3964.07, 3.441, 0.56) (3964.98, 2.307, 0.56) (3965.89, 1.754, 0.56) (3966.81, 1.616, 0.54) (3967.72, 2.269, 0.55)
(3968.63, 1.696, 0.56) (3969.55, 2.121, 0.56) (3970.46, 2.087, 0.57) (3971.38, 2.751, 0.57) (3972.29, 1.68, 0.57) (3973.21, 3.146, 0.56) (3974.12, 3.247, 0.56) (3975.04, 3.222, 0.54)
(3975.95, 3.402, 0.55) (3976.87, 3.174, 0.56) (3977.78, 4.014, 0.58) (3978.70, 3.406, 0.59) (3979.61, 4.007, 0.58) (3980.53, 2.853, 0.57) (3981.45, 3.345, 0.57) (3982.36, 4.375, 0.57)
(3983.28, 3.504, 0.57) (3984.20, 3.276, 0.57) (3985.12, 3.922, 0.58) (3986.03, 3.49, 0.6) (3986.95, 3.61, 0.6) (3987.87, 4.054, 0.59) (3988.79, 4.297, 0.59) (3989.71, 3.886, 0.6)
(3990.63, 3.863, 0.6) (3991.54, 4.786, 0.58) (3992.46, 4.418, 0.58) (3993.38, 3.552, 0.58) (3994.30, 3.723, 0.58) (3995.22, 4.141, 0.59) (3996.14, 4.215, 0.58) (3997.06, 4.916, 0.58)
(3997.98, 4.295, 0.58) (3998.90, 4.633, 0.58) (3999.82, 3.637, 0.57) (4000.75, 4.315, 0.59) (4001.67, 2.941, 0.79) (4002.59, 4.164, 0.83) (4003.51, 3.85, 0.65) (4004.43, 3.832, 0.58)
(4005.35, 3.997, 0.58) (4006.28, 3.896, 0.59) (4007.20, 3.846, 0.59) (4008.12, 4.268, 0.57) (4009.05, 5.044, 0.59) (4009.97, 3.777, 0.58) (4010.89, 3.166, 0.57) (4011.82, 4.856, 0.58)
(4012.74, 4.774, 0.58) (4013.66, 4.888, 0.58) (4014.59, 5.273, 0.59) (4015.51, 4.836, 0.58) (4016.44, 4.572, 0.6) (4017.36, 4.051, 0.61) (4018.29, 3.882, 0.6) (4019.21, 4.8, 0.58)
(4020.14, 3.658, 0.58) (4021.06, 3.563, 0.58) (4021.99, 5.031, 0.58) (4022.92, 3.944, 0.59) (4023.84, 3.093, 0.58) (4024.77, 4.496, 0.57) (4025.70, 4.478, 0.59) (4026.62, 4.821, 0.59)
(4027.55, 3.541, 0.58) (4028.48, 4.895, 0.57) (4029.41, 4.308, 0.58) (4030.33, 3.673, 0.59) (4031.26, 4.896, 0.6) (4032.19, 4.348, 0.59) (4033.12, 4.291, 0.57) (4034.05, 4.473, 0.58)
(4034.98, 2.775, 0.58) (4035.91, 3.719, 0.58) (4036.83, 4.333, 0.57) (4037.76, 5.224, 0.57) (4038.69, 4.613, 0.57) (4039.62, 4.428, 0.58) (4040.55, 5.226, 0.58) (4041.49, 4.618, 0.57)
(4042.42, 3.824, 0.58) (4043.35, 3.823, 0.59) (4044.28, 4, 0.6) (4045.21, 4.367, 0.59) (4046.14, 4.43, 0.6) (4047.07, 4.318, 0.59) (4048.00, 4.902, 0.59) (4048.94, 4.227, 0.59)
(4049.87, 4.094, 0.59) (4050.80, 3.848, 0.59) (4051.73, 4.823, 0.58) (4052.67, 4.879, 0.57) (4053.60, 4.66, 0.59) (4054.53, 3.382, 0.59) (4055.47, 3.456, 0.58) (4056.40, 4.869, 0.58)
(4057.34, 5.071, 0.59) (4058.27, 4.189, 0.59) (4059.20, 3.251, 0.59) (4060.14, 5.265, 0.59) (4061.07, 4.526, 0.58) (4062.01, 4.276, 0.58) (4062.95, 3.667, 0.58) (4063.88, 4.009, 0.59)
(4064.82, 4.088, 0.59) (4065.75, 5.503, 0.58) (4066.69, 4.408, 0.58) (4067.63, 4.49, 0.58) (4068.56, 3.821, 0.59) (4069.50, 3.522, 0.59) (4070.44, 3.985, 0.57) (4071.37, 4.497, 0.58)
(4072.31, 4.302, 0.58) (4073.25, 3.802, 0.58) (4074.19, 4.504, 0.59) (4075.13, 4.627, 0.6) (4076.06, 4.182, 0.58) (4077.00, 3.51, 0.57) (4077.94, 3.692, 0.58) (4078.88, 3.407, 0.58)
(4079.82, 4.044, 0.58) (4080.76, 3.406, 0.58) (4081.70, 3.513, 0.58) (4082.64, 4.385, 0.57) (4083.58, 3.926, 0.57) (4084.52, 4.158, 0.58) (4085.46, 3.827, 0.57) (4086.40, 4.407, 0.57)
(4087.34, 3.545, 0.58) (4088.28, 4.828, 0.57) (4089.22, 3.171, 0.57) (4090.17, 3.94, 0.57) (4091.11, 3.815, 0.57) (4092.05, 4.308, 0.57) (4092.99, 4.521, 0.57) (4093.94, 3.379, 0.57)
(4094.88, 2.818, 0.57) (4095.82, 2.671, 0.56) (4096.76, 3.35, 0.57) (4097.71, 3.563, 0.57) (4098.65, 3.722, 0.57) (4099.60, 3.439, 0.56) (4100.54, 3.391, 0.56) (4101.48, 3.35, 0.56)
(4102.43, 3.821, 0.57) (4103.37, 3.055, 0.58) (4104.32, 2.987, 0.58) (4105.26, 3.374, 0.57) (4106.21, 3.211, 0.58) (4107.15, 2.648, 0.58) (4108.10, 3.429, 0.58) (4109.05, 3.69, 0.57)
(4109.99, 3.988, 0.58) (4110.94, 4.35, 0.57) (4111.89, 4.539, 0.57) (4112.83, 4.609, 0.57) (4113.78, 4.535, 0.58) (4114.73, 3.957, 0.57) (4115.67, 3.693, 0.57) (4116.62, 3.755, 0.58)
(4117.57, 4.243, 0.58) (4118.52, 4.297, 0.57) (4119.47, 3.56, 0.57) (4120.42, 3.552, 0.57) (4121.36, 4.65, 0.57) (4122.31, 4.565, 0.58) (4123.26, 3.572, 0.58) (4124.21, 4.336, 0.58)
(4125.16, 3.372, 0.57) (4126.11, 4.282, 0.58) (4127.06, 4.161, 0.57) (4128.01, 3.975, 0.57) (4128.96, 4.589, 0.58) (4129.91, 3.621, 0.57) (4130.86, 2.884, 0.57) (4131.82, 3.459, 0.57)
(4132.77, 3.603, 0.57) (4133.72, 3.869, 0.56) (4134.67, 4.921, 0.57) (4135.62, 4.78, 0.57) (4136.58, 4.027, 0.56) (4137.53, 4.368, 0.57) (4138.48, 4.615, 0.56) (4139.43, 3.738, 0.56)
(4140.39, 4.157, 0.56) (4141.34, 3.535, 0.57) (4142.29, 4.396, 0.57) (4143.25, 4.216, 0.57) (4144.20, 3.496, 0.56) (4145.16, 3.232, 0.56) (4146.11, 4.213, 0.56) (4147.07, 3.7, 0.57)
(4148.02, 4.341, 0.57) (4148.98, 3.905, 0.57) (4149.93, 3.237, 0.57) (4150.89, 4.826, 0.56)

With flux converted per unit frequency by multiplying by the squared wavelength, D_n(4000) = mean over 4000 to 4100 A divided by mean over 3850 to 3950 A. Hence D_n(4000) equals 1.33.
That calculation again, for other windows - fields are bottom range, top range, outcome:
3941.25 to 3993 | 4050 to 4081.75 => 1.31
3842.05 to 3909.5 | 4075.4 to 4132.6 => 1.34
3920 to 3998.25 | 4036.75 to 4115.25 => 1.27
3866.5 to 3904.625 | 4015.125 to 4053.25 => 1.55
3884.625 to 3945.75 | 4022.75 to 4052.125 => 1.36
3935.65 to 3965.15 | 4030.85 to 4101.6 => 1.25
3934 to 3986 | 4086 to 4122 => 1.25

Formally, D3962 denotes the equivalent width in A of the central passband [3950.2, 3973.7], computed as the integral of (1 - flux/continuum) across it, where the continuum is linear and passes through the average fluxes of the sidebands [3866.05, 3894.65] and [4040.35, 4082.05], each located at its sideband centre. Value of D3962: 4.13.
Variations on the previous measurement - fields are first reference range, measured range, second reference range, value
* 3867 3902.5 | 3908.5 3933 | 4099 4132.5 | -4.95 A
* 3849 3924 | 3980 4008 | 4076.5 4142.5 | -2.56 A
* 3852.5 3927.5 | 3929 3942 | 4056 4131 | 2.32 A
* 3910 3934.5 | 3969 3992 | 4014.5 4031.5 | 3.28 A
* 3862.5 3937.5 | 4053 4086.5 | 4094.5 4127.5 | -4.46 A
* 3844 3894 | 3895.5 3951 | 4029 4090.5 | -1.95 A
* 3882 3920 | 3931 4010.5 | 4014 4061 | 8.67 A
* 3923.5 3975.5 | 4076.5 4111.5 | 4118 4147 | 1.47 A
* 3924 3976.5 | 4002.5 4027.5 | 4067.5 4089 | -4.92 A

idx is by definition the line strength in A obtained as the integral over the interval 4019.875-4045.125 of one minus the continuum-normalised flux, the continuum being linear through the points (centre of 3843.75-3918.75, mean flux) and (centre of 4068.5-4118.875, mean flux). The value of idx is -4.0 A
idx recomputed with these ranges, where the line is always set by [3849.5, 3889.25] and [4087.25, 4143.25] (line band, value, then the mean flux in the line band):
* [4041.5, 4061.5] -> -3.48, 4.3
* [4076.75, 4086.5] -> -0.20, 3.83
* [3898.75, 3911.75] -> -1.74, 3.69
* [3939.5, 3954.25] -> -1.47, 3.7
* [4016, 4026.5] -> -1.72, 4.17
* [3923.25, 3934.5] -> 1.51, 2.87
